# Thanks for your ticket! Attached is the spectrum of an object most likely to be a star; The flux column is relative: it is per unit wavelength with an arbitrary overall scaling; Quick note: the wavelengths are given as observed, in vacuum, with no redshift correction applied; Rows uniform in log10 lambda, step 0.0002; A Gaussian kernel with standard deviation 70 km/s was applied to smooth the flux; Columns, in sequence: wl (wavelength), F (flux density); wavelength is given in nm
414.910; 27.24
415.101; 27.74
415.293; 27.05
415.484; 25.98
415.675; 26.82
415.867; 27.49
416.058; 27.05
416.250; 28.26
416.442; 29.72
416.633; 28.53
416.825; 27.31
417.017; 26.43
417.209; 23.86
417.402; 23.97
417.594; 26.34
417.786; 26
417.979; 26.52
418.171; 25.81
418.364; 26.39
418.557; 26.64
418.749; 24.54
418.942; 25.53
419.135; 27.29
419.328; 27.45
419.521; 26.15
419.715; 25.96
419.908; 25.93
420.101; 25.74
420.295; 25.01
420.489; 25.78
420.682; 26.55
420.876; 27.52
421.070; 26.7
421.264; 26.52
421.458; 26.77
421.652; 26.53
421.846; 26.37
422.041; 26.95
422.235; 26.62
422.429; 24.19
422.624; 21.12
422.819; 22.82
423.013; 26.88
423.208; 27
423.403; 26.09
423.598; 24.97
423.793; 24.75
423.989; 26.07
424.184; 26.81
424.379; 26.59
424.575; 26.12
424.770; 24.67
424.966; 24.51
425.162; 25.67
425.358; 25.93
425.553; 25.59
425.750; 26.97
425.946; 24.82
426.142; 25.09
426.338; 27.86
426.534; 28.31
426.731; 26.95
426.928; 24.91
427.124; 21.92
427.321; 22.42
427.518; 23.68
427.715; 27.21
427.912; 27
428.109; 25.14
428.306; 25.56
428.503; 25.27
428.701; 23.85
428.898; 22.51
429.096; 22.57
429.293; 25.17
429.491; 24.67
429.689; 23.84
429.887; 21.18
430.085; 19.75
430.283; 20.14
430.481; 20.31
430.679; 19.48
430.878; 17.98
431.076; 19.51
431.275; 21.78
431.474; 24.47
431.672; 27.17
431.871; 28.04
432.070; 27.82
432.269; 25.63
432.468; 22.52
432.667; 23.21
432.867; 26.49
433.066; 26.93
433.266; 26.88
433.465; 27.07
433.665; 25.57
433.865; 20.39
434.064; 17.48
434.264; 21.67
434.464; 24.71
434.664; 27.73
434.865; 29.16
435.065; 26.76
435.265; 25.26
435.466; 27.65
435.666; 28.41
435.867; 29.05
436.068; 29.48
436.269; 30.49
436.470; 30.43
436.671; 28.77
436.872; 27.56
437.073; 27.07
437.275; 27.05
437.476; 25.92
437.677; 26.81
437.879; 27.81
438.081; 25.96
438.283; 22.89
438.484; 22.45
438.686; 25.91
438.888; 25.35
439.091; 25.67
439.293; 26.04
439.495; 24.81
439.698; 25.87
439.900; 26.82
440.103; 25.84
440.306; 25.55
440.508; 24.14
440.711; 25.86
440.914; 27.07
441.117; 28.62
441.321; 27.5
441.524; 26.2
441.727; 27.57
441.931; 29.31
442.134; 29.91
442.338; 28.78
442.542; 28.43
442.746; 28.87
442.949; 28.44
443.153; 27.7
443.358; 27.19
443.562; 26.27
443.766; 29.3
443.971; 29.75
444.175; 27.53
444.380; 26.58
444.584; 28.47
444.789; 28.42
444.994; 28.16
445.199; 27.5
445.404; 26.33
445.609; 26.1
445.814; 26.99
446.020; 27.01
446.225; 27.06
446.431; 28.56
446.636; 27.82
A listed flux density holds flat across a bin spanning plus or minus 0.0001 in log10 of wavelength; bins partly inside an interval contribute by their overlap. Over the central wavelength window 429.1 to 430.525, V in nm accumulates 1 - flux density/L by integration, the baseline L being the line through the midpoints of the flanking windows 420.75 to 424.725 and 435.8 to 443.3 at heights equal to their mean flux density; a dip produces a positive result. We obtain 0.22 nm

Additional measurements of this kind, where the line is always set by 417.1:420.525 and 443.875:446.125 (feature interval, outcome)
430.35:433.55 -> 0.32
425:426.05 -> 0.02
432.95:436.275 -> 0.10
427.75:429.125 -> 0.09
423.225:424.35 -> 0.01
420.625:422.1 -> -0.04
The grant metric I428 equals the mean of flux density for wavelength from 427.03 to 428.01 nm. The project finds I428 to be 24.4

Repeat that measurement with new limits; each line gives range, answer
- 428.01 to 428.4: 25.4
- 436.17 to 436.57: 30.5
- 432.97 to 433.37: 26.9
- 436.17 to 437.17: 28.9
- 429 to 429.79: 24.1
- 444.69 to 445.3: 28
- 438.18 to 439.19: 24.5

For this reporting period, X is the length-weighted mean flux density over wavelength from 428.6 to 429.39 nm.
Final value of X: 23.5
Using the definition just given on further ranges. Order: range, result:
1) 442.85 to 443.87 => 27.8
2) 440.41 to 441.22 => 26.4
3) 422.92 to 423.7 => 26.2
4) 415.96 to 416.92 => 28.2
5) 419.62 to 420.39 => 25.7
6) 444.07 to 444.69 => 27.6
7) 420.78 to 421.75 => 26.8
